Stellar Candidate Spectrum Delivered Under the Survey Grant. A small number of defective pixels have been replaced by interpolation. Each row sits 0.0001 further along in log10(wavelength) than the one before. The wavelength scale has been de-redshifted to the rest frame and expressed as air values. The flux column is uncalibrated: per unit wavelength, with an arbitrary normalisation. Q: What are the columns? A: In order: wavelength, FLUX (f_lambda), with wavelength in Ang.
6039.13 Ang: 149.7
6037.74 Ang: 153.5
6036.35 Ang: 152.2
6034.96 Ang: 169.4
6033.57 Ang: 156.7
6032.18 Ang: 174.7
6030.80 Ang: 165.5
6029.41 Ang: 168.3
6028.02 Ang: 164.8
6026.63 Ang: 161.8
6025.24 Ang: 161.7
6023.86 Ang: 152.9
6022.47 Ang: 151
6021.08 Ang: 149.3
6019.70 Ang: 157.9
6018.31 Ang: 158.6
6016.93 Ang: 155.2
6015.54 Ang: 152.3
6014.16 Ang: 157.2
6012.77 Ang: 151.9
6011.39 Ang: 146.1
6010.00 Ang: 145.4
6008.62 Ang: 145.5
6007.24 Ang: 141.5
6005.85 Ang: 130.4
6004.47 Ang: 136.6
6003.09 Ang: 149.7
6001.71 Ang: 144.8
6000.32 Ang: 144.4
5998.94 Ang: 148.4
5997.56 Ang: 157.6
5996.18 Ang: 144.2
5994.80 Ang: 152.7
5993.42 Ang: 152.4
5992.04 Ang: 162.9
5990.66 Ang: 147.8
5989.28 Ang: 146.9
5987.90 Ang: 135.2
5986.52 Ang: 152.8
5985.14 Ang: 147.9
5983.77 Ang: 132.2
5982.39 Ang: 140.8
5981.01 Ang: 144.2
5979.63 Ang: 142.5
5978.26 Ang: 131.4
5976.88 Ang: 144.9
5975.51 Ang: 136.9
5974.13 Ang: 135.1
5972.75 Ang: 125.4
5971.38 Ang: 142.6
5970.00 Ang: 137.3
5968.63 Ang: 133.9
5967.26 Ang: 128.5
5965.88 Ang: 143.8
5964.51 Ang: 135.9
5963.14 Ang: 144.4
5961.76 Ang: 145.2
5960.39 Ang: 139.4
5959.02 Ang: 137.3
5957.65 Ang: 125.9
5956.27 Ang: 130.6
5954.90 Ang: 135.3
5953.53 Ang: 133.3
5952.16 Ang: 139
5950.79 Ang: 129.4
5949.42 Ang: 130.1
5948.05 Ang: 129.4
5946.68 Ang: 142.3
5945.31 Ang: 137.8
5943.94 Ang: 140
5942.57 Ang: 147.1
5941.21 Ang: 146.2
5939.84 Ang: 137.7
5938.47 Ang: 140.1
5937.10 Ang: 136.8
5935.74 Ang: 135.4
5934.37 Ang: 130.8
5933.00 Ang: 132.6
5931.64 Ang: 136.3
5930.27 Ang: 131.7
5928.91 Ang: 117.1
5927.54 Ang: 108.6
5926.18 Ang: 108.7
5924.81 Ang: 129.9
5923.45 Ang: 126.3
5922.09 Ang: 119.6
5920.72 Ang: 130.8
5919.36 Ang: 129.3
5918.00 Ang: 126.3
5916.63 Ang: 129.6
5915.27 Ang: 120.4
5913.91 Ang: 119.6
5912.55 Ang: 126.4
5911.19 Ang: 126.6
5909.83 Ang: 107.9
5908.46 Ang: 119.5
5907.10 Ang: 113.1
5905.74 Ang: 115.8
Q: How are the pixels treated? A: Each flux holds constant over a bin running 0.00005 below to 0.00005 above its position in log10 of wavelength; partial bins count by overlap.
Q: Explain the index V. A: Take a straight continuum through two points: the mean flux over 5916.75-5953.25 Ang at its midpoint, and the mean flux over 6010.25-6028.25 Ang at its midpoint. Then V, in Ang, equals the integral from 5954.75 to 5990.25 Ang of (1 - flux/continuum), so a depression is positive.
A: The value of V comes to 0.9 Ang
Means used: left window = 132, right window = 155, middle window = 138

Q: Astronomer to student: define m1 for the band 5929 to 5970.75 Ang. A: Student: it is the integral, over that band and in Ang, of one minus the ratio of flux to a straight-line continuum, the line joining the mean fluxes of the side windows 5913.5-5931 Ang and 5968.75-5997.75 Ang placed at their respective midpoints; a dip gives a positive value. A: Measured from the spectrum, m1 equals -1.3 Ang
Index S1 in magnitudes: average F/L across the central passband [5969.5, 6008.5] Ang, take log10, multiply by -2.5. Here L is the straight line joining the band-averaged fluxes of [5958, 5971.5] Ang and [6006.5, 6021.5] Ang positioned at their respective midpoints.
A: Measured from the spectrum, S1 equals 0.01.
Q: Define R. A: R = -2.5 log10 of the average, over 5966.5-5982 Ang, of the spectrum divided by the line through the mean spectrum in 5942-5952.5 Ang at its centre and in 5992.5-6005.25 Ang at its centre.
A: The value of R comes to 0.05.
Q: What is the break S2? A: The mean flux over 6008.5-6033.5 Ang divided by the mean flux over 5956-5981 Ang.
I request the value 1.1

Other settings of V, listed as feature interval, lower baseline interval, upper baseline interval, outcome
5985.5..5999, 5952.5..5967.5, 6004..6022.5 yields -0.6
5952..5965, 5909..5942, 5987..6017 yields 0.0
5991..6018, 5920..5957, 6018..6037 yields 0.8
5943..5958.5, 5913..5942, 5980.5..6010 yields 0.0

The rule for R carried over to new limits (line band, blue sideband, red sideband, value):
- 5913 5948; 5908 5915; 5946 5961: -0.035 mag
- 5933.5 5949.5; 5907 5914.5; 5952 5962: -0.066 mag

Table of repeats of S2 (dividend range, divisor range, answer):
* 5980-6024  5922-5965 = 1.11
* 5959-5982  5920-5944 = 1.06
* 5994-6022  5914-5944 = 1.15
